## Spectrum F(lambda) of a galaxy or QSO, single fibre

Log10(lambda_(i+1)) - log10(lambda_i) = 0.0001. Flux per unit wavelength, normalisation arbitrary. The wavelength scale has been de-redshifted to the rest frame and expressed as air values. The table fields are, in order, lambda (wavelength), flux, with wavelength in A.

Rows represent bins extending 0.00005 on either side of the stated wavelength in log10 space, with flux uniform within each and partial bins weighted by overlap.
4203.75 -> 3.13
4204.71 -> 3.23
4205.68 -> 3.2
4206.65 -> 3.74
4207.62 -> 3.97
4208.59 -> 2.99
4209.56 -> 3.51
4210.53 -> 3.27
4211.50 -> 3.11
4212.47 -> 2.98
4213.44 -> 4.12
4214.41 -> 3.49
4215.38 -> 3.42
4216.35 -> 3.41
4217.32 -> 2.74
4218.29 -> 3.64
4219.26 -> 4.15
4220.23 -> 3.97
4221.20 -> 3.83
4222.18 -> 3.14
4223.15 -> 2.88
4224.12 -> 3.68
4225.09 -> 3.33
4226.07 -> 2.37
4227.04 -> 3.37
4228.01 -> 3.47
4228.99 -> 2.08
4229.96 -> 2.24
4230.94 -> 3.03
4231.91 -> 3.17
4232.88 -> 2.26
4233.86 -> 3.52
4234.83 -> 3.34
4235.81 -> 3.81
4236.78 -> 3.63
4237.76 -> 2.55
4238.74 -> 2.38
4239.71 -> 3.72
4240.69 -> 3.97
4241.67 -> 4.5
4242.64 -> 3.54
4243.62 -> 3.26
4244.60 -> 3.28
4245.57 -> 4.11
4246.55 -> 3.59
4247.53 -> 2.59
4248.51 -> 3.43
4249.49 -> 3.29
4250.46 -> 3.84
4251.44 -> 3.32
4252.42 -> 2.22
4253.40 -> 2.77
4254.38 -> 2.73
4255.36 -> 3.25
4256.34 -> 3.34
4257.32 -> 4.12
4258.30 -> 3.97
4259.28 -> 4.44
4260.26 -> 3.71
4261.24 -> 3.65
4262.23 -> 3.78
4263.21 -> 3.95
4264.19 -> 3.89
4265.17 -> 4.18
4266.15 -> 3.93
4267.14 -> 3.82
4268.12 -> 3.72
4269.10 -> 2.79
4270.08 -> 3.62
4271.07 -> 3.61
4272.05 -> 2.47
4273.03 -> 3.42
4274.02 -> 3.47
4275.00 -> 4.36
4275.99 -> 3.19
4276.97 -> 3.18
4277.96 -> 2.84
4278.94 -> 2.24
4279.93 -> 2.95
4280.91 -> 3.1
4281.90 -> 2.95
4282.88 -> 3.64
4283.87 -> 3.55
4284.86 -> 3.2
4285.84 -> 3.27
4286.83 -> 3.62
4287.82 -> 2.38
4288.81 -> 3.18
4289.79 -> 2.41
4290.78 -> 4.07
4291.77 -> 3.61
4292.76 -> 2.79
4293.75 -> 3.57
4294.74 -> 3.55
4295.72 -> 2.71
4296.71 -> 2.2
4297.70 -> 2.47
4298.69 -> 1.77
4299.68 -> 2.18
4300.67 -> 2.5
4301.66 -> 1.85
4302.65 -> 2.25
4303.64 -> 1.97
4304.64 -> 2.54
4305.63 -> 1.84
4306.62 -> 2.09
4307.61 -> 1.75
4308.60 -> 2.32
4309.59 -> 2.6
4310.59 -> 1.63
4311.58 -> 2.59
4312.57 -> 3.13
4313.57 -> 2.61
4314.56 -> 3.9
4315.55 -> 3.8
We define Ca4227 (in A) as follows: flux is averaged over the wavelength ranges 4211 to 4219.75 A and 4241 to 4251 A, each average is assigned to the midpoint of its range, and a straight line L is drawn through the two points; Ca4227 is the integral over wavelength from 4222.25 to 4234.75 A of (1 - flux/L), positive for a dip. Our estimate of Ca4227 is 1.9 A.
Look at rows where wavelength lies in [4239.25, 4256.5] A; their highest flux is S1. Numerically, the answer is 4.5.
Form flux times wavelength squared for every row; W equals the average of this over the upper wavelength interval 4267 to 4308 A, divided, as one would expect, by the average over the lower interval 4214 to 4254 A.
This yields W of 0.9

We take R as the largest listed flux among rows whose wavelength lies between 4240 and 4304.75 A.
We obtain 4.5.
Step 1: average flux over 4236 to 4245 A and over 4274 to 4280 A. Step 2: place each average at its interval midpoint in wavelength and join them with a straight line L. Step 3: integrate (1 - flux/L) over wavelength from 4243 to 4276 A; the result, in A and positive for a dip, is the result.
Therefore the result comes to -2.1 A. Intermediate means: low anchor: 3.44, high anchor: 3.17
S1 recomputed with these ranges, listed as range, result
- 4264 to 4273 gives 4.18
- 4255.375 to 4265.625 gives 4.44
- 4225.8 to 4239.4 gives 3.81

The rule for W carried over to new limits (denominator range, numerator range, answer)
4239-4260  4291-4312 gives 0.72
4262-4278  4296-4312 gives 0.62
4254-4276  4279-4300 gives 0.83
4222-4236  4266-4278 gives 1.15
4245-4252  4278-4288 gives 0.92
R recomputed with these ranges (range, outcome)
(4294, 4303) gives 3.55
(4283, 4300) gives 4.07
